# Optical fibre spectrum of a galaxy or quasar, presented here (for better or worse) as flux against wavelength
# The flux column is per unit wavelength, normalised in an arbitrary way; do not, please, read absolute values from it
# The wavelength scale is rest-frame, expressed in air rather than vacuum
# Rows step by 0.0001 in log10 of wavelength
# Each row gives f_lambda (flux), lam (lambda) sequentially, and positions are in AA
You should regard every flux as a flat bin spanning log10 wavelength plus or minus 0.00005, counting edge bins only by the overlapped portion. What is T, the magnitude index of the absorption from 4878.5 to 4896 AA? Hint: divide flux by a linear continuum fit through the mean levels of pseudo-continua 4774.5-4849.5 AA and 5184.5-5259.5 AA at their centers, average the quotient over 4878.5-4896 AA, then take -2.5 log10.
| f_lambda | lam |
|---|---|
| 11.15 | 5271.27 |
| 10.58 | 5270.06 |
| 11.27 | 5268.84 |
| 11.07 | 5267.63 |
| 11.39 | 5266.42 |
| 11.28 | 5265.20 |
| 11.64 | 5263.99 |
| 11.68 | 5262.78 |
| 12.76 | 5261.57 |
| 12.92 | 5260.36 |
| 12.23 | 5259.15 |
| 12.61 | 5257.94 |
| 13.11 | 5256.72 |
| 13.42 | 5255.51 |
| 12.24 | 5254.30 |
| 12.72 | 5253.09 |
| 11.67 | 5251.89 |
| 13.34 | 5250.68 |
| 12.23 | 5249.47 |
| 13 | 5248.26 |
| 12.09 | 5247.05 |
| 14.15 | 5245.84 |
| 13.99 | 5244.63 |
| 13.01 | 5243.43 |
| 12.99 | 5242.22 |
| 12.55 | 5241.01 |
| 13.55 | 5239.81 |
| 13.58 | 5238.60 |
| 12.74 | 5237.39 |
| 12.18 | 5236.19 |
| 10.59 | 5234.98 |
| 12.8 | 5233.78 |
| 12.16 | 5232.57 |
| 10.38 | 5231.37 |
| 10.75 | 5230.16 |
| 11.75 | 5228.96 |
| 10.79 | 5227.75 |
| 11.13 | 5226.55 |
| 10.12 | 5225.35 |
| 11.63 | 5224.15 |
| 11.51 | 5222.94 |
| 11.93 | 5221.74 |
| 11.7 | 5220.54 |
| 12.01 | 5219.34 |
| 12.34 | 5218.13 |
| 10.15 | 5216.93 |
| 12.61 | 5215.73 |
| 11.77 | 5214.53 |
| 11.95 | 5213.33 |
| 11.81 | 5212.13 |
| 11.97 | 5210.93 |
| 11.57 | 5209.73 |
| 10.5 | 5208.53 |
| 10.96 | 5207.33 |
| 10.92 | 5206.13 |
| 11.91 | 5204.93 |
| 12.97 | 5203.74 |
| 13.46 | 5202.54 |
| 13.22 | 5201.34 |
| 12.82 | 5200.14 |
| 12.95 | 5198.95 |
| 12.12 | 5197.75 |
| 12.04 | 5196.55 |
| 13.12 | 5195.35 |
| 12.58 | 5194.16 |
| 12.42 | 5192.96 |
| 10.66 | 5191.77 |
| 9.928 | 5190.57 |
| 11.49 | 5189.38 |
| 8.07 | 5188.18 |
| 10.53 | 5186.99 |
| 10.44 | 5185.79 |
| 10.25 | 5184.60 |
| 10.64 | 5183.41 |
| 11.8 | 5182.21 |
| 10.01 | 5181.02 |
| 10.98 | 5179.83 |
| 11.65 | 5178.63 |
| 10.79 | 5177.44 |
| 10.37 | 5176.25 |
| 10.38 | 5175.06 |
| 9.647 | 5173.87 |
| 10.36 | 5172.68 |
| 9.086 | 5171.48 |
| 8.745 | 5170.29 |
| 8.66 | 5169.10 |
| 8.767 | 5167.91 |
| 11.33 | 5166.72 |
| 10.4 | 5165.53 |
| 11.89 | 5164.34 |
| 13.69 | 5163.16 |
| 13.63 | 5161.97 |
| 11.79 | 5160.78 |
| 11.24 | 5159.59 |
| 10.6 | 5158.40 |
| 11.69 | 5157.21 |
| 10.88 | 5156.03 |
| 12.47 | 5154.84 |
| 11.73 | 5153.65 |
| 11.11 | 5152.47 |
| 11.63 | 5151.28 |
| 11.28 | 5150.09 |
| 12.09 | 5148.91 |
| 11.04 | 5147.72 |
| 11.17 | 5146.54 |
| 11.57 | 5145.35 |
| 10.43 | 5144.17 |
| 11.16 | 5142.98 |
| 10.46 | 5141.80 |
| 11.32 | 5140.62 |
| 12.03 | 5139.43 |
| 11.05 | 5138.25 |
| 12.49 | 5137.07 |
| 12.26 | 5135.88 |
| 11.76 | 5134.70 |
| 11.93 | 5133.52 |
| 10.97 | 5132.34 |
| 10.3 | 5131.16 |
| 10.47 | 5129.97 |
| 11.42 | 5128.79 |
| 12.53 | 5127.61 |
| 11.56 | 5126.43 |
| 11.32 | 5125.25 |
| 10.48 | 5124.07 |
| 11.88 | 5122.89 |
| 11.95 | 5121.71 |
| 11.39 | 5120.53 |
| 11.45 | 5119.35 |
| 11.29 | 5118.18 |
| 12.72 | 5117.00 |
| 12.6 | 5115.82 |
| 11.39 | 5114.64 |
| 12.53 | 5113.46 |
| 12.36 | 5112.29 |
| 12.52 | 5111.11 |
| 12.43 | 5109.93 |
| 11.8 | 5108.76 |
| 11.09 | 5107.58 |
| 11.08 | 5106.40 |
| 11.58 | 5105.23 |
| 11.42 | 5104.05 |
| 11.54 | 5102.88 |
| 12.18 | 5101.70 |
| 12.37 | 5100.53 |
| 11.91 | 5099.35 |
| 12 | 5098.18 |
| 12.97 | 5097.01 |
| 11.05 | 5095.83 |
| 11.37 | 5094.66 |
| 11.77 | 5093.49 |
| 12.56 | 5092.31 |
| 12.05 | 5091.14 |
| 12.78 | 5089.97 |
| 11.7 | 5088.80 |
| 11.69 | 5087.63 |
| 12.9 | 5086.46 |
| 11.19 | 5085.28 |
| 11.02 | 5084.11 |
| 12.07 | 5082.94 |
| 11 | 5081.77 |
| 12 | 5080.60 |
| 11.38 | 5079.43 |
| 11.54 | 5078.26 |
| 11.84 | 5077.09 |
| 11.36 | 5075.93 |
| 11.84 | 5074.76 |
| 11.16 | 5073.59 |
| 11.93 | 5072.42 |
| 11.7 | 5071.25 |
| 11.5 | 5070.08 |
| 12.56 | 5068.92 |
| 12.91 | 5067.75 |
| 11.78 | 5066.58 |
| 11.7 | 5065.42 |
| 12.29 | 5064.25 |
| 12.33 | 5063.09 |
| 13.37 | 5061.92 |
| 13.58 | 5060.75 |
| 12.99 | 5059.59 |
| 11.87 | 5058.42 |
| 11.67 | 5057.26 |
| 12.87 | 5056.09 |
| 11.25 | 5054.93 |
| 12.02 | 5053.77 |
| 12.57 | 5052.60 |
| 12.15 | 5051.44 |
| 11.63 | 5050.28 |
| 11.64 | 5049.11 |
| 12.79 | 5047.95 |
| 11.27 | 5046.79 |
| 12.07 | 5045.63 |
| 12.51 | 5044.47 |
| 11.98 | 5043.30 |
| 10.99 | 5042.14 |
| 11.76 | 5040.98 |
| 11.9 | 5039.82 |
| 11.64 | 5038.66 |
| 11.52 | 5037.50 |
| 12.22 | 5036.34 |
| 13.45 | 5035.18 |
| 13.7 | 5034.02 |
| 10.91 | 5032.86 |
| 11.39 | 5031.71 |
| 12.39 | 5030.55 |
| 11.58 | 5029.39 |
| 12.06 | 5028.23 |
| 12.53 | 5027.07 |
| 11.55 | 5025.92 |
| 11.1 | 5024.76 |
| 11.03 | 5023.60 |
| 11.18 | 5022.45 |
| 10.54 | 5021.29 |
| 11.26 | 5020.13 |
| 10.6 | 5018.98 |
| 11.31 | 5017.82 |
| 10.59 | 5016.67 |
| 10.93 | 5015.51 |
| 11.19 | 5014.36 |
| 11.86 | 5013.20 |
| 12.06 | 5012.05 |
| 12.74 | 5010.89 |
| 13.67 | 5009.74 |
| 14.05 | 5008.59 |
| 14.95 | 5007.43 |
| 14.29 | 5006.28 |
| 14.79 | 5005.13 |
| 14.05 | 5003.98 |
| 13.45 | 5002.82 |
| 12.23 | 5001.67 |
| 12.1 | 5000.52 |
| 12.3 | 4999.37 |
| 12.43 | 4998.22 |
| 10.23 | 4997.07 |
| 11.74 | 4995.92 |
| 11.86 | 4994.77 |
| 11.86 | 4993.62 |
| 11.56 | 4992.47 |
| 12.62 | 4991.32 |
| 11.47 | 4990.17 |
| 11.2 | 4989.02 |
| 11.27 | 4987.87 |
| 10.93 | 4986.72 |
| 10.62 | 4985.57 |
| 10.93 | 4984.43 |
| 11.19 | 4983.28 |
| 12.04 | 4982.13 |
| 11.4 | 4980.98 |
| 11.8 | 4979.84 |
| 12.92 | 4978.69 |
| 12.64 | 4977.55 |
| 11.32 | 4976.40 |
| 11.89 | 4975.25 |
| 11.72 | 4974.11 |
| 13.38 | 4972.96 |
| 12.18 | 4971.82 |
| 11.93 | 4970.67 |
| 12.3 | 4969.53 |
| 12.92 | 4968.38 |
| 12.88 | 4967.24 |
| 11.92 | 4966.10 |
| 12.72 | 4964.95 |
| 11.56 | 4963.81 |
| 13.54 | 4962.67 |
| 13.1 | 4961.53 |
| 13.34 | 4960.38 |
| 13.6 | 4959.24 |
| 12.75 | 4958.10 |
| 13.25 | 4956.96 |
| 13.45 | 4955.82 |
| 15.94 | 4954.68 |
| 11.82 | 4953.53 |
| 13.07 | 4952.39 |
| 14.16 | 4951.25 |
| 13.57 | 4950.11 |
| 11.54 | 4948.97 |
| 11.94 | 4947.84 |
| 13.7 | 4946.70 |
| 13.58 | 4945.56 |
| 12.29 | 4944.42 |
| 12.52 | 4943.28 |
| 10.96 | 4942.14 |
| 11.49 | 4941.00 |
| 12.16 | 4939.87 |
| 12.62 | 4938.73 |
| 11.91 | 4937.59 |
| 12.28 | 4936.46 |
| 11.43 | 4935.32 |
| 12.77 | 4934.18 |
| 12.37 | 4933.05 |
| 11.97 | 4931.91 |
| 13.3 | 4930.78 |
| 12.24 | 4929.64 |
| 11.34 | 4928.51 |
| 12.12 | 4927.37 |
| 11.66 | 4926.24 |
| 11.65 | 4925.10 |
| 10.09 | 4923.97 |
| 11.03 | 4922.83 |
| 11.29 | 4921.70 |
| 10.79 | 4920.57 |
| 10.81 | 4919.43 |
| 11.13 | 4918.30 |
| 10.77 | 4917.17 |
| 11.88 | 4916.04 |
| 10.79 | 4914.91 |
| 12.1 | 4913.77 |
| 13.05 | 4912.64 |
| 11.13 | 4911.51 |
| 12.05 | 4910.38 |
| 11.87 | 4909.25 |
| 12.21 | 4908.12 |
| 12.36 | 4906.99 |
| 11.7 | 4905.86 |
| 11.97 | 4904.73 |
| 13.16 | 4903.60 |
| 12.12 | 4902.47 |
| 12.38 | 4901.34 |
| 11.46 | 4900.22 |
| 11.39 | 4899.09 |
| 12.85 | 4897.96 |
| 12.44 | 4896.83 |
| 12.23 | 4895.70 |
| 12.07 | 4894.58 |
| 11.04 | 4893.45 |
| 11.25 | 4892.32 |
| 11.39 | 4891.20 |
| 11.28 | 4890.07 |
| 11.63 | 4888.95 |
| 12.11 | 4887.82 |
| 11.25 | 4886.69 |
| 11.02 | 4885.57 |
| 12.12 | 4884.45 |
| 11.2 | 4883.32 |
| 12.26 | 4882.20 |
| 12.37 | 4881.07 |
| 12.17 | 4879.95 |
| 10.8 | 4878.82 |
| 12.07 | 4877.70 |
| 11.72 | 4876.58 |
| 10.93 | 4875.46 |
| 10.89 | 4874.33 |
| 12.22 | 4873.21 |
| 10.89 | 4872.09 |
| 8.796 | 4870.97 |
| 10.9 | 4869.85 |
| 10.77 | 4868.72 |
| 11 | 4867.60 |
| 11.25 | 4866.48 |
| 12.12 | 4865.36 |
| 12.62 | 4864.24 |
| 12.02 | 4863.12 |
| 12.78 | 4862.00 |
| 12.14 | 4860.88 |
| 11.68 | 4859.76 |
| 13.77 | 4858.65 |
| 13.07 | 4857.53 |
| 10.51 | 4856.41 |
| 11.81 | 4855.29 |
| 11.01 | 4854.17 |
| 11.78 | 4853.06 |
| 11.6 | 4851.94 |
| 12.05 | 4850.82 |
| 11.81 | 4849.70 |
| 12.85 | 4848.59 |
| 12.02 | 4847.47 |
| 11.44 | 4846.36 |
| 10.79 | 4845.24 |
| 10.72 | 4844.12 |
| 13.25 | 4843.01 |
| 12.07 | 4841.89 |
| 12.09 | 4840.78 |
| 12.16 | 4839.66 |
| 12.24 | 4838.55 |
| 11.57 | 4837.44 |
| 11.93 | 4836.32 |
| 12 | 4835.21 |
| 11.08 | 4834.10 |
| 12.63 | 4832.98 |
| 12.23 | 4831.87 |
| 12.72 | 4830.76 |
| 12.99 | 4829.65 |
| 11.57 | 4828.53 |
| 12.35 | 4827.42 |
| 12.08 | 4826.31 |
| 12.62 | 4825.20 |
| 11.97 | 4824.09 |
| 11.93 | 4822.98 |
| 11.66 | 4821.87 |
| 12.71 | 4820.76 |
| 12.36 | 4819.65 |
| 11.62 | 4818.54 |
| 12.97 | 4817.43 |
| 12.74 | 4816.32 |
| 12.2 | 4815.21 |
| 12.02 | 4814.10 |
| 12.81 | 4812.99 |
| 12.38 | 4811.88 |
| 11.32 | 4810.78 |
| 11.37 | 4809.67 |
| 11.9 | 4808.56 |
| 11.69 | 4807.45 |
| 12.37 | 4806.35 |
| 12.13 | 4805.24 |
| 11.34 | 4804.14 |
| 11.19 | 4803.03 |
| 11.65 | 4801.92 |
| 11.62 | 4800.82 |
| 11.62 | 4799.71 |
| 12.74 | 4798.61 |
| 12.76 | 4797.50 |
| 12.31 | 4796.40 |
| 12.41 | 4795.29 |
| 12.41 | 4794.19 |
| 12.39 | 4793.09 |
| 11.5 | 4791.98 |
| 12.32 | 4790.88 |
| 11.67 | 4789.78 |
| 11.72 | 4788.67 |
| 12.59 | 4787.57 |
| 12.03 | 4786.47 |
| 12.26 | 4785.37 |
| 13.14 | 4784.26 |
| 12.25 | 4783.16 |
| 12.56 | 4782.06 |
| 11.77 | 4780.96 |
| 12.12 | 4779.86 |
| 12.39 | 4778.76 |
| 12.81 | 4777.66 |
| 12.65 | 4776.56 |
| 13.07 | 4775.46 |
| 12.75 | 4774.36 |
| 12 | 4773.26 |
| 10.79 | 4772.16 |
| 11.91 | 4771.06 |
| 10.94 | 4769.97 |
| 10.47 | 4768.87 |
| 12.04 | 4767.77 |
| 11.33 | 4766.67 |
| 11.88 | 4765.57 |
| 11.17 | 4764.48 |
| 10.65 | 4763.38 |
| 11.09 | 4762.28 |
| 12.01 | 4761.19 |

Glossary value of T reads 0.04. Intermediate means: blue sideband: 12.1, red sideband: 12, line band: 11.6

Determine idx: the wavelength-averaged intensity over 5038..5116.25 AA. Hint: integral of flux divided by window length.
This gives 12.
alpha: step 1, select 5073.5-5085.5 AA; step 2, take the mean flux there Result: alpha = 11.5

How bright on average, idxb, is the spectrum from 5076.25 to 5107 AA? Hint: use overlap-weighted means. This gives 11.8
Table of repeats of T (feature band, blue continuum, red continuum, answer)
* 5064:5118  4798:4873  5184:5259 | 0.01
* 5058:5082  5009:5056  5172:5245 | -0.03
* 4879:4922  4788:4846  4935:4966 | 0.07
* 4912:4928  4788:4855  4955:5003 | 0.07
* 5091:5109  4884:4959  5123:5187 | -0.04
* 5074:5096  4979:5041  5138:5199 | -0.02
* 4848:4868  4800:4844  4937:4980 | 0.02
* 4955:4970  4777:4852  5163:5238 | -0.10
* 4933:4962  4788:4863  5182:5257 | -0.07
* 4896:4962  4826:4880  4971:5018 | -0.02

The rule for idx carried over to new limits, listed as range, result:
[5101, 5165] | 11.6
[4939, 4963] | 12.9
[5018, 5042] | 11.7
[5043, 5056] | 12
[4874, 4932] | 11.7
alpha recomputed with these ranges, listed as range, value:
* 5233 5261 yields 12.8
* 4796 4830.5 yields 12.1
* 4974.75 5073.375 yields 12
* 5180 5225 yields 11.6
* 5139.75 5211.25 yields 11.2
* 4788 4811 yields 11.9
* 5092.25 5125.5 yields 11.8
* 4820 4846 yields 12.1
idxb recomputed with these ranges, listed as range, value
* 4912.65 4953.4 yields 12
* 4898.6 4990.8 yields 12.1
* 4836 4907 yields 11.8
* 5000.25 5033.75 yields 12.2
